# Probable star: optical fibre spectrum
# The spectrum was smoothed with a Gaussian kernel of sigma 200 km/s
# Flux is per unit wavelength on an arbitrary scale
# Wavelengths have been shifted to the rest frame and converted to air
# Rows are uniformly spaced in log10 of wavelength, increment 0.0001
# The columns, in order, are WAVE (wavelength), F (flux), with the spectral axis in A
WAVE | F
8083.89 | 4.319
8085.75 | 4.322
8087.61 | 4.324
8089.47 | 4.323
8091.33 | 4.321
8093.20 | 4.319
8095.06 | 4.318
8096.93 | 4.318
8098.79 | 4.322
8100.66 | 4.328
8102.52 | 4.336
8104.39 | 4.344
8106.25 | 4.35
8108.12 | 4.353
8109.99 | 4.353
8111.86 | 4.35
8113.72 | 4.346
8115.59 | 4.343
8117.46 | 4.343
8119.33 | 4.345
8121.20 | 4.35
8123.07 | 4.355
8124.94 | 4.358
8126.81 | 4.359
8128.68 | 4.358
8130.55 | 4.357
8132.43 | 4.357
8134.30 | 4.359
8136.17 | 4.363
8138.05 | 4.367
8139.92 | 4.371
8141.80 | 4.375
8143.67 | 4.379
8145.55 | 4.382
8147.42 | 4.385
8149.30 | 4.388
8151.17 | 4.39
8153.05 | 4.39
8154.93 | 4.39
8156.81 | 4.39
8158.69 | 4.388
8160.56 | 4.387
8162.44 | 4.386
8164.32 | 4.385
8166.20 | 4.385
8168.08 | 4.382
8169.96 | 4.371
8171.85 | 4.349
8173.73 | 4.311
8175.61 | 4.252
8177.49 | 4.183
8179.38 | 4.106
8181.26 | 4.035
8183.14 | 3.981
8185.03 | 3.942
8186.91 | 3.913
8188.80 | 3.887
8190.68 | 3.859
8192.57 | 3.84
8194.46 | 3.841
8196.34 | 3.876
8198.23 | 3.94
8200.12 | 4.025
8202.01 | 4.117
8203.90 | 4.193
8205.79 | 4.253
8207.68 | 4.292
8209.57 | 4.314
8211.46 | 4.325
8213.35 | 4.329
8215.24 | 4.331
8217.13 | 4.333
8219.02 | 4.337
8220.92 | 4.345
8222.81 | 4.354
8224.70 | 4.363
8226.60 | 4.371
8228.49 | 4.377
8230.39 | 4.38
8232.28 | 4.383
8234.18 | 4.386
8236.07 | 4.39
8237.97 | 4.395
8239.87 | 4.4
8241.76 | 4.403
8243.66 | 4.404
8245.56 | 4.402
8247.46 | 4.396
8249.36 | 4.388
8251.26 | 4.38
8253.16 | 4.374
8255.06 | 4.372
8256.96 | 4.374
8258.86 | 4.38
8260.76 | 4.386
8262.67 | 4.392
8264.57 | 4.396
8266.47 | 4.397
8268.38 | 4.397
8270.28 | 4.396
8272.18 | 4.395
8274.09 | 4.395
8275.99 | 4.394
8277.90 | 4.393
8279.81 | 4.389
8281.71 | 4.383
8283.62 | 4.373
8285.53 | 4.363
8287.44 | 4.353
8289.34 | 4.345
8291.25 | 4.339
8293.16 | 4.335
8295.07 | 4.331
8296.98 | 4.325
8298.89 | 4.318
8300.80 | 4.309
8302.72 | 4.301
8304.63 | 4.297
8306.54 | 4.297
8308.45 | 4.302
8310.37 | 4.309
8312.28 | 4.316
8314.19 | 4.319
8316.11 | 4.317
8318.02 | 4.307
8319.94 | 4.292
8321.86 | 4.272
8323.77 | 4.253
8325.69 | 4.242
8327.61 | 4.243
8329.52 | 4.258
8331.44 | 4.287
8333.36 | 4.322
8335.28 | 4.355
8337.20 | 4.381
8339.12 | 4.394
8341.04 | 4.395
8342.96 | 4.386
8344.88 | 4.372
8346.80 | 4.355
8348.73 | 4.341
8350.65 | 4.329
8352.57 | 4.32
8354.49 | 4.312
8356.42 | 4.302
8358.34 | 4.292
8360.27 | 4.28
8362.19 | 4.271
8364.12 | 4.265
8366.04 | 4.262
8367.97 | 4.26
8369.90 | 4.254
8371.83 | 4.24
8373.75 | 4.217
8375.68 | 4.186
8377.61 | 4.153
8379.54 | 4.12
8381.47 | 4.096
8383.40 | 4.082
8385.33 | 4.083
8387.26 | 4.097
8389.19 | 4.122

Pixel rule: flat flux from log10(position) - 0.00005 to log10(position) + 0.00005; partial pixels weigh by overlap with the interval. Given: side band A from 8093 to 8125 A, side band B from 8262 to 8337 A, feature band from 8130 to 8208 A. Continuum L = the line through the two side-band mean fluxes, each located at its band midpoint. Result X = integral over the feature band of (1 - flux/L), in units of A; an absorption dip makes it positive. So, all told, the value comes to 2.0 A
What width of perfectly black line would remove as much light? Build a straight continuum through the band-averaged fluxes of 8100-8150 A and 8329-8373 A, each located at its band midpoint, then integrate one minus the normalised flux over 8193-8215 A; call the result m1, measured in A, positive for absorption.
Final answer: 1.0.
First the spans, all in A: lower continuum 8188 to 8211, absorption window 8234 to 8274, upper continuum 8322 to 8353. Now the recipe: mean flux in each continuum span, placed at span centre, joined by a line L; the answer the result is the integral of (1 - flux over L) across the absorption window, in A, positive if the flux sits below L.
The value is -2.27 A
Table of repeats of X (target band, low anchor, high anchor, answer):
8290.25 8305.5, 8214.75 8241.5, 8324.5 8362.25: 0.1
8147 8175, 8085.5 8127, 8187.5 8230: -0.8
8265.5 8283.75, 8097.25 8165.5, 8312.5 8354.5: -0.2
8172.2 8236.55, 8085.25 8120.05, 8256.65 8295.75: 2.6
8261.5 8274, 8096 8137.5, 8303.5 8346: -0.2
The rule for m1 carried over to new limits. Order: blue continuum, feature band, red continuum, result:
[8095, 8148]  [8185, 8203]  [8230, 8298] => 1.83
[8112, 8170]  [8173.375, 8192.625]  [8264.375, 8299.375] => 1.51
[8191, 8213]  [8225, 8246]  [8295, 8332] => -1.20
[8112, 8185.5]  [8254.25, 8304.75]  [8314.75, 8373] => -0.62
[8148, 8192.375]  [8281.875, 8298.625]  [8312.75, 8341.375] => -0.22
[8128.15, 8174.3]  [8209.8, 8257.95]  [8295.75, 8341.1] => -0.33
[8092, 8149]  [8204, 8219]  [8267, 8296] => 0.20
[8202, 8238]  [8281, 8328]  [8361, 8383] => -0.55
